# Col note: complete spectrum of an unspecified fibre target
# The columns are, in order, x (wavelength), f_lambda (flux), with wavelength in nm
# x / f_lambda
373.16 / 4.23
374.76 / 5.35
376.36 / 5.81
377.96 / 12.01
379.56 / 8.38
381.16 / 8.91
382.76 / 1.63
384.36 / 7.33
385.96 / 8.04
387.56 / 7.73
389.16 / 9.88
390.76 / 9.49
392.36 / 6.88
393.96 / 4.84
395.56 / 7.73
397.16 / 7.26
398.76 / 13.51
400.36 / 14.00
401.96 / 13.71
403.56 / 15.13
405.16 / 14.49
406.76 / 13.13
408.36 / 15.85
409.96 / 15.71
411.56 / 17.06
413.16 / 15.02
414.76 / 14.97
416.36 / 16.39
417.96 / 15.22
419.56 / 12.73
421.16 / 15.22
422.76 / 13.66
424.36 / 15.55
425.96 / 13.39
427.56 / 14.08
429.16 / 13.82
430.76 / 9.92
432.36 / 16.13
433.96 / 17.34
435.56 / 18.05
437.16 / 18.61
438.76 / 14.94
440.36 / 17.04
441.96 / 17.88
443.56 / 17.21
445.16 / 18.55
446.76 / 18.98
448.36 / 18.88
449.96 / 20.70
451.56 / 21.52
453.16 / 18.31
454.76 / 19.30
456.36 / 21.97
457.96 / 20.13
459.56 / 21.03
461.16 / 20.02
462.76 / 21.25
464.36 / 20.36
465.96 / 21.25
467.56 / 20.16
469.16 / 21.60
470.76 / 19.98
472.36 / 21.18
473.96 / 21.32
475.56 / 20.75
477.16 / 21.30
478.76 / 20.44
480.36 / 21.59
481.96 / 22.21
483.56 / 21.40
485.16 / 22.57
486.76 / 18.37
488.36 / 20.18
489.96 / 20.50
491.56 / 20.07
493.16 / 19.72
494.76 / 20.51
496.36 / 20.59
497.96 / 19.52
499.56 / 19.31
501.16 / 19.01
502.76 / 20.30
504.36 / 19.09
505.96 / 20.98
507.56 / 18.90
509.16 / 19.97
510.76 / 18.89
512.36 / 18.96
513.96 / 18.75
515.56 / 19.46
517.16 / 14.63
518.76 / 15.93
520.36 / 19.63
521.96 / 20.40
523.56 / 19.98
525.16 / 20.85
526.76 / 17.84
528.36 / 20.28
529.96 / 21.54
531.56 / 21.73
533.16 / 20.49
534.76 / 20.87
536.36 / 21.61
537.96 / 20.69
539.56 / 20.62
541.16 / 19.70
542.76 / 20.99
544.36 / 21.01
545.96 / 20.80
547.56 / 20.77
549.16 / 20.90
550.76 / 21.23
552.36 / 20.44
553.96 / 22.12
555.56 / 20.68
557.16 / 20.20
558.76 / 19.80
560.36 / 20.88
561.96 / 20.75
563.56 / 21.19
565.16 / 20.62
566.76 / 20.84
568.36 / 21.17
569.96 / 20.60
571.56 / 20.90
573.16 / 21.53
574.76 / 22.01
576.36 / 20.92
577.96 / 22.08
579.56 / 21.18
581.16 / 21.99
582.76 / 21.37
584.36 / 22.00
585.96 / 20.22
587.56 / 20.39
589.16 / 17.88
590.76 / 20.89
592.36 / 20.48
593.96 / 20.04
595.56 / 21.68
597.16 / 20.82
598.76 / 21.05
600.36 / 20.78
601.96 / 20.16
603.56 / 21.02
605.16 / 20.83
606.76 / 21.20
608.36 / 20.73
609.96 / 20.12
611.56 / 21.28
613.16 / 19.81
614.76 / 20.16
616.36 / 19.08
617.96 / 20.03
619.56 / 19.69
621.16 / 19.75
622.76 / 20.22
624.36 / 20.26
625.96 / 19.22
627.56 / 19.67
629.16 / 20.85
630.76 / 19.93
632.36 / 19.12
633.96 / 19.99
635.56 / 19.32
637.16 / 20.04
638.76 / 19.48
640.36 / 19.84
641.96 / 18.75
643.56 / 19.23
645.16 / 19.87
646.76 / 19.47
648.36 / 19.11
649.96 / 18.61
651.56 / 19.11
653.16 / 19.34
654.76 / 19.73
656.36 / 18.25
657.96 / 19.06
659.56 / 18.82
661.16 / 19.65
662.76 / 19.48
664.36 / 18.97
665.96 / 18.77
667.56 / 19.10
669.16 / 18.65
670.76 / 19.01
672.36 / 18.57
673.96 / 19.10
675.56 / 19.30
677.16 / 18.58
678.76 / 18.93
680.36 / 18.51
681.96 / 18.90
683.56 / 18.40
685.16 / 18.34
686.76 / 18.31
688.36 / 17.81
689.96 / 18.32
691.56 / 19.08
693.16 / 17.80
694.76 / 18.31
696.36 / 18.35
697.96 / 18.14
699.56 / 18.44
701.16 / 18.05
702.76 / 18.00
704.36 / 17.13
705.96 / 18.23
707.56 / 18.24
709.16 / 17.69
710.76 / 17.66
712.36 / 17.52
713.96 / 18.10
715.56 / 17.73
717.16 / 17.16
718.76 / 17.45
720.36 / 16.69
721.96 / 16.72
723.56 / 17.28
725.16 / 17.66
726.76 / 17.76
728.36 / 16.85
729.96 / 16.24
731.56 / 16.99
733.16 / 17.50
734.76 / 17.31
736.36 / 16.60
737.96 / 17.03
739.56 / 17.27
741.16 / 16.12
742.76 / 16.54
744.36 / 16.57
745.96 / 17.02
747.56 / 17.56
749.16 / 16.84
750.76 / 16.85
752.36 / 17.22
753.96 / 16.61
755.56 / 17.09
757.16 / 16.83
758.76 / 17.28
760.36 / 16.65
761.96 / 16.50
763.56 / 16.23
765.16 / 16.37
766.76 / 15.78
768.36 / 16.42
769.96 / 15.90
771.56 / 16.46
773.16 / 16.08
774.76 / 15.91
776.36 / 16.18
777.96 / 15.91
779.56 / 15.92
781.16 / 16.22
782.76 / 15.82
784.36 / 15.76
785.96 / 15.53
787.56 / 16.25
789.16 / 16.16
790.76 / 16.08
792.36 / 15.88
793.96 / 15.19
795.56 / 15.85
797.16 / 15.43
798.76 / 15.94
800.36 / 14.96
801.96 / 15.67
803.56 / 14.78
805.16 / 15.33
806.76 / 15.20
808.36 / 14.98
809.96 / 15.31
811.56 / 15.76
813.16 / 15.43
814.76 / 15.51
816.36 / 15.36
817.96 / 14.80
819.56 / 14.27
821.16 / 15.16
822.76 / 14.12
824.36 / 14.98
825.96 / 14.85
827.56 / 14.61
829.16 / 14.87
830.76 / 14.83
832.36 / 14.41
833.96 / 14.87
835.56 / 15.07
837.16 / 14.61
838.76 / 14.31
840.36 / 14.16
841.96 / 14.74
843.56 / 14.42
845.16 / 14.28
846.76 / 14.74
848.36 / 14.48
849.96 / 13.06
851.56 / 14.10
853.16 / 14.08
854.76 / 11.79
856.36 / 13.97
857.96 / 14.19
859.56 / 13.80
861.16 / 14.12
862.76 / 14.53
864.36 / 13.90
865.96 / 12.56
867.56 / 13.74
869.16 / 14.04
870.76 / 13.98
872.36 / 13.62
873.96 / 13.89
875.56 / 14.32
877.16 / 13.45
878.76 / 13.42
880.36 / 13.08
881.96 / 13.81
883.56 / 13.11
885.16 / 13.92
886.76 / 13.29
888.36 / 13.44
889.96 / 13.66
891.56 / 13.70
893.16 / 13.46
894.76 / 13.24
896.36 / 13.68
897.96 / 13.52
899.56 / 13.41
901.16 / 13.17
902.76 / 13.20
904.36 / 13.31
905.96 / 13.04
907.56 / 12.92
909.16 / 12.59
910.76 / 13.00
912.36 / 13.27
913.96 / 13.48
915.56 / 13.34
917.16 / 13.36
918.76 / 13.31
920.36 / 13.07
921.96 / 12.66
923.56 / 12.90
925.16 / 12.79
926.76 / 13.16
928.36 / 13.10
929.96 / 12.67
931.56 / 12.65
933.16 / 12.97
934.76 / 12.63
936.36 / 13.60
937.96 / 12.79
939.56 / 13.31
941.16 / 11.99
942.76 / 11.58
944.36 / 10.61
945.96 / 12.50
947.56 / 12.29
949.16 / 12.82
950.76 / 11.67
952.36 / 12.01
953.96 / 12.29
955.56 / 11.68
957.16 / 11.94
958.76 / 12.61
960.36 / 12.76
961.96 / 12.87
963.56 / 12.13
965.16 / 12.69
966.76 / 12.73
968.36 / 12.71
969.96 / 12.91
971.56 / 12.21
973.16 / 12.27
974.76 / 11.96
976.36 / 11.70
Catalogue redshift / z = 0.000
